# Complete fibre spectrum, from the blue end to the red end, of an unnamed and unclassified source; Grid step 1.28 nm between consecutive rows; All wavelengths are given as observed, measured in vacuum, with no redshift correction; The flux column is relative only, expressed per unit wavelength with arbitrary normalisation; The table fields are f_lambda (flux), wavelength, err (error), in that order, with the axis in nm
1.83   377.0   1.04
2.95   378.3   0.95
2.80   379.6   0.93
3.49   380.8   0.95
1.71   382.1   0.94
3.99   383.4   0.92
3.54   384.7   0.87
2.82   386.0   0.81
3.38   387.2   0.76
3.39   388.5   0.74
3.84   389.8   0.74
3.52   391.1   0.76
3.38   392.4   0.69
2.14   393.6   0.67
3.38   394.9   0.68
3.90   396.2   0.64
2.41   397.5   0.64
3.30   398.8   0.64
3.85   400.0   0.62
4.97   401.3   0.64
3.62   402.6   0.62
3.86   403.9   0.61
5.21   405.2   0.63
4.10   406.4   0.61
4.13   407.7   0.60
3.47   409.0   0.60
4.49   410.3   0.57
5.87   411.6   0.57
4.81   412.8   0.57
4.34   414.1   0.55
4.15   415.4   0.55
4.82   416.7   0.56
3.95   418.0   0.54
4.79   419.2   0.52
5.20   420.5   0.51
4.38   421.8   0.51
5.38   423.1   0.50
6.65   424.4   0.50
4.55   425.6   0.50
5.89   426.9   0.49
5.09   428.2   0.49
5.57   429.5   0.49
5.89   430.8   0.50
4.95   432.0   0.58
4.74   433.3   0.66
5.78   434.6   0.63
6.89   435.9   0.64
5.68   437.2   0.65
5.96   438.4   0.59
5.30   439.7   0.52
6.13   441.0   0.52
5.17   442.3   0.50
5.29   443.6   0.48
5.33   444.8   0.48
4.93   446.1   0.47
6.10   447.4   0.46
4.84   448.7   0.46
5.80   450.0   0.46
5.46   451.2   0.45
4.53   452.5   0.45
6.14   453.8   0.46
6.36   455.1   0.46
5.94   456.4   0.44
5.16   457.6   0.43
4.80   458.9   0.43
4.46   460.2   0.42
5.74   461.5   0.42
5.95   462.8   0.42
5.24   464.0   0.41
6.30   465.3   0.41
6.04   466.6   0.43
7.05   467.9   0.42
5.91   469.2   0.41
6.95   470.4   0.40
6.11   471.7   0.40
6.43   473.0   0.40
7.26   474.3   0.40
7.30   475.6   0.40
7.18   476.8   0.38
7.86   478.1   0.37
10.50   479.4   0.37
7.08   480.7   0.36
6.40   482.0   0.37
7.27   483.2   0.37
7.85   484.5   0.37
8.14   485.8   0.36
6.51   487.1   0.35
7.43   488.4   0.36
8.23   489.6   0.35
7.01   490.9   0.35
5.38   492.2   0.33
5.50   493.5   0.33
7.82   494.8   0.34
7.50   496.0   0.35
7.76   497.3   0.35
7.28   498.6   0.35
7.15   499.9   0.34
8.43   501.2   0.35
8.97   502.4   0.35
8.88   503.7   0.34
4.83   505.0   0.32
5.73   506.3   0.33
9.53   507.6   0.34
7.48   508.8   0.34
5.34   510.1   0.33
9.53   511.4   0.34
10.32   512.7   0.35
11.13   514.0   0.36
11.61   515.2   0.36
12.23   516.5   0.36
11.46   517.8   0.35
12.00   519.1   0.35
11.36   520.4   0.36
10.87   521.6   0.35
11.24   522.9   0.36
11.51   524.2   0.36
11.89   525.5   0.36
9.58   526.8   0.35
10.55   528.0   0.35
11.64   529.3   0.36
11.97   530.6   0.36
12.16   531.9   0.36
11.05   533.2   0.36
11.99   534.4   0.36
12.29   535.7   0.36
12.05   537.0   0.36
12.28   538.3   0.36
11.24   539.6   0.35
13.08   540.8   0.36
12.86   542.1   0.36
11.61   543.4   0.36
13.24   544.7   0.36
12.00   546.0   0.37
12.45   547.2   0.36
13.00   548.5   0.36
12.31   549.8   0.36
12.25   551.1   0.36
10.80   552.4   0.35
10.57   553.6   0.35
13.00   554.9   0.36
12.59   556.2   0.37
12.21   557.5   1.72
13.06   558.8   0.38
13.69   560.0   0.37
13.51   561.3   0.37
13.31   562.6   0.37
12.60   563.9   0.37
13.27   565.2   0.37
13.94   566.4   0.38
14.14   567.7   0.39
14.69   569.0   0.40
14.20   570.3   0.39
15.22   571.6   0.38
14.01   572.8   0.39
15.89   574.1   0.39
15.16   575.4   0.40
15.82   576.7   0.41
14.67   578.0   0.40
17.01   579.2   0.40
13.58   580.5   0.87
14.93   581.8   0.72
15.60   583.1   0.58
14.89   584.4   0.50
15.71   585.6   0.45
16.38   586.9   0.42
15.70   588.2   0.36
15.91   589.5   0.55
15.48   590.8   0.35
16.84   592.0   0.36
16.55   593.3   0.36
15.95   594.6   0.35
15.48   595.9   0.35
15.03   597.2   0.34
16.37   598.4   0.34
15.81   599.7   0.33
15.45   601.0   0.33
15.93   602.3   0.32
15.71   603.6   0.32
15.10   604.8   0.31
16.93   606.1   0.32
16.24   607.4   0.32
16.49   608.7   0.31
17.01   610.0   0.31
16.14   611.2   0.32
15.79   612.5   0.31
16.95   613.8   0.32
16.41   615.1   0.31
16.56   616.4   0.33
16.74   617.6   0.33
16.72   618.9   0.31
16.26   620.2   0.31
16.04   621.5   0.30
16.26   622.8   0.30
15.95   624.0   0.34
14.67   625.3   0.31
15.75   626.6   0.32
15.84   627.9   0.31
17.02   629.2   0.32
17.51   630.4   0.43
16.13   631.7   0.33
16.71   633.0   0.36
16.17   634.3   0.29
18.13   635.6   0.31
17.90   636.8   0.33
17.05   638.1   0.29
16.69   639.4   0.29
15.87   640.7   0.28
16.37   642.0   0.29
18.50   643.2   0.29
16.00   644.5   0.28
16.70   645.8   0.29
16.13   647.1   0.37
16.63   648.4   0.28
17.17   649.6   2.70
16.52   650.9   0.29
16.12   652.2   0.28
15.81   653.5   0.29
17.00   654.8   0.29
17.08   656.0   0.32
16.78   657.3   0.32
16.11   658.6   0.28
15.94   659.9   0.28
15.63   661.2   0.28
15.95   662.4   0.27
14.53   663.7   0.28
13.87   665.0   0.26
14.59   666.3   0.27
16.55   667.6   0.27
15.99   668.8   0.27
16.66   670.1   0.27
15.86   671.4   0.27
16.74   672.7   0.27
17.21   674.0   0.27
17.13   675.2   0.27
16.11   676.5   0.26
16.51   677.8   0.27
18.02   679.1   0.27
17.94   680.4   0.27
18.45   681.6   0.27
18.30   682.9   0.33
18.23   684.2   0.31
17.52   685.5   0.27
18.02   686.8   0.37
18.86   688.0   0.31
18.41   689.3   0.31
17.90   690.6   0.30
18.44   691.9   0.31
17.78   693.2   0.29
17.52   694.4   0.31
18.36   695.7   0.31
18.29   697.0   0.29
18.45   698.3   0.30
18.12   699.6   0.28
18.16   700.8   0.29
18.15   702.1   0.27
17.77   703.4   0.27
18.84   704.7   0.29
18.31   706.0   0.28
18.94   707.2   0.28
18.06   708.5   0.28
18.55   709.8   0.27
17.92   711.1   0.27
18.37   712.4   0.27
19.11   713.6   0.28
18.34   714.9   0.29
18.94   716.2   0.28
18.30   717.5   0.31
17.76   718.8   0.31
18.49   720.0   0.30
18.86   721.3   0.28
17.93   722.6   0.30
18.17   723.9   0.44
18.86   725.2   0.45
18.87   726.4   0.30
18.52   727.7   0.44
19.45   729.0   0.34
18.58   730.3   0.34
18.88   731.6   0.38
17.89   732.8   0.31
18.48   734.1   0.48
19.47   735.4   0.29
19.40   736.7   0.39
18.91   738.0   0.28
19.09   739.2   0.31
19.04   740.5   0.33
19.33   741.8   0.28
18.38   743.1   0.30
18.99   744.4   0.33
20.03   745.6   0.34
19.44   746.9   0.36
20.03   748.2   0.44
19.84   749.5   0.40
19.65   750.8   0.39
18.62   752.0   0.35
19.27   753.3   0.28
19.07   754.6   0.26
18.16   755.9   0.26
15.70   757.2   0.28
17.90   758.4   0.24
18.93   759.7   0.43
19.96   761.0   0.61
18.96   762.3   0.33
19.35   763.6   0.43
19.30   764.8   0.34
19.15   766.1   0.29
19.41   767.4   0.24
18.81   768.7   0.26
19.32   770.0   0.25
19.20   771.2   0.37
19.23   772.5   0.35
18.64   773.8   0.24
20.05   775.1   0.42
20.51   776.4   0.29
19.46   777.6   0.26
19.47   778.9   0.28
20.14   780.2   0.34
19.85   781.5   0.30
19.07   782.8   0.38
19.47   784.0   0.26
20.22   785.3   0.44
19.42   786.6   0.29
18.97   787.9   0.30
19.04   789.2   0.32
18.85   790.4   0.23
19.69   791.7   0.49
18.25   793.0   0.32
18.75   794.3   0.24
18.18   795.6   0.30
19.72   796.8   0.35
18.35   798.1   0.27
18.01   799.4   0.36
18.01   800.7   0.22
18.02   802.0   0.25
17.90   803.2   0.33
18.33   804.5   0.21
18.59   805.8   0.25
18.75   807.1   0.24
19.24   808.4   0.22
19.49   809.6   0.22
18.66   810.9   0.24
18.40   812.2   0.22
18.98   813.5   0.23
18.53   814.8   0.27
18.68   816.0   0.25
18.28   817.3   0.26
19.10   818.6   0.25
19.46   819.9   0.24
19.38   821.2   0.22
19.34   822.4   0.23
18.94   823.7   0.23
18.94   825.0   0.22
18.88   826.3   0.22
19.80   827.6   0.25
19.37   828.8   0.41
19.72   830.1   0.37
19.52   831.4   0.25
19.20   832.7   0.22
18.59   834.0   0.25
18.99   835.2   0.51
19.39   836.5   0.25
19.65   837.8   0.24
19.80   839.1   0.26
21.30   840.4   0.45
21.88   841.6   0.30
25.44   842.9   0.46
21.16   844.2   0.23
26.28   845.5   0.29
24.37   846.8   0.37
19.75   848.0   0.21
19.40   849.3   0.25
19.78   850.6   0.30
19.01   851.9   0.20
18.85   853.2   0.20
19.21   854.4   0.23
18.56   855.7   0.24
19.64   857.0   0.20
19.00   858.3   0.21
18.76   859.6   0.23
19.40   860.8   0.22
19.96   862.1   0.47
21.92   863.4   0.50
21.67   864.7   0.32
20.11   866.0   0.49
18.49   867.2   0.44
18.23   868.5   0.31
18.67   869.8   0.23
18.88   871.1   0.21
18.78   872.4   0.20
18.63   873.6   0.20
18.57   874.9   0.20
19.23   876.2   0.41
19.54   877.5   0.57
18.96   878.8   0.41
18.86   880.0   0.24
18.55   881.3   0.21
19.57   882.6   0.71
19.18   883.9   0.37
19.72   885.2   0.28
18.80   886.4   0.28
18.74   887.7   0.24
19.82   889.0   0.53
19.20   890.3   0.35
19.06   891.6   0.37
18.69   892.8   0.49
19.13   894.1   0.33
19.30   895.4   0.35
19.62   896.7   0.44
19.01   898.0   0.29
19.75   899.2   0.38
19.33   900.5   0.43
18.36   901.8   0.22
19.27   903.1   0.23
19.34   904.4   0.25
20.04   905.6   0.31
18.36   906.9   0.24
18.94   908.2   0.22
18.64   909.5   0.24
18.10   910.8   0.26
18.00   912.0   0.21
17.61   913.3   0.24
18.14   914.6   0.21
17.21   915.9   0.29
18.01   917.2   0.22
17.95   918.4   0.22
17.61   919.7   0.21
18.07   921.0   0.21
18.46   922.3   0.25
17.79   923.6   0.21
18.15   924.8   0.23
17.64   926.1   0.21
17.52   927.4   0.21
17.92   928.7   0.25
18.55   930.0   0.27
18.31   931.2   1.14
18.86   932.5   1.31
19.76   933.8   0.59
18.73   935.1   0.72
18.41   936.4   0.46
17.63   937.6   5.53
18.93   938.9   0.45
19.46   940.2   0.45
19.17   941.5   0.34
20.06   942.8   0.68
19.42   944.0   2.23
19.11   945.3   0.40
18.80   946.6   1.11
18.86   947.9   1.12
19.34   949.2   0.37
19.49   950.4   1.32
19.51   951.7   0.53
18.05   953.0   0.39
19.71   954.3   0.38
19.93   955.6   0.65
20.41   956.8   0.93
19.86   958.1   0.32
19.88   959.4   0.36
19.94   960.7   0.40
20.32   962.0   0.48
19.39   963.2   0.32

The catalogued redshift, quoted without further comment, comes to 0.284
